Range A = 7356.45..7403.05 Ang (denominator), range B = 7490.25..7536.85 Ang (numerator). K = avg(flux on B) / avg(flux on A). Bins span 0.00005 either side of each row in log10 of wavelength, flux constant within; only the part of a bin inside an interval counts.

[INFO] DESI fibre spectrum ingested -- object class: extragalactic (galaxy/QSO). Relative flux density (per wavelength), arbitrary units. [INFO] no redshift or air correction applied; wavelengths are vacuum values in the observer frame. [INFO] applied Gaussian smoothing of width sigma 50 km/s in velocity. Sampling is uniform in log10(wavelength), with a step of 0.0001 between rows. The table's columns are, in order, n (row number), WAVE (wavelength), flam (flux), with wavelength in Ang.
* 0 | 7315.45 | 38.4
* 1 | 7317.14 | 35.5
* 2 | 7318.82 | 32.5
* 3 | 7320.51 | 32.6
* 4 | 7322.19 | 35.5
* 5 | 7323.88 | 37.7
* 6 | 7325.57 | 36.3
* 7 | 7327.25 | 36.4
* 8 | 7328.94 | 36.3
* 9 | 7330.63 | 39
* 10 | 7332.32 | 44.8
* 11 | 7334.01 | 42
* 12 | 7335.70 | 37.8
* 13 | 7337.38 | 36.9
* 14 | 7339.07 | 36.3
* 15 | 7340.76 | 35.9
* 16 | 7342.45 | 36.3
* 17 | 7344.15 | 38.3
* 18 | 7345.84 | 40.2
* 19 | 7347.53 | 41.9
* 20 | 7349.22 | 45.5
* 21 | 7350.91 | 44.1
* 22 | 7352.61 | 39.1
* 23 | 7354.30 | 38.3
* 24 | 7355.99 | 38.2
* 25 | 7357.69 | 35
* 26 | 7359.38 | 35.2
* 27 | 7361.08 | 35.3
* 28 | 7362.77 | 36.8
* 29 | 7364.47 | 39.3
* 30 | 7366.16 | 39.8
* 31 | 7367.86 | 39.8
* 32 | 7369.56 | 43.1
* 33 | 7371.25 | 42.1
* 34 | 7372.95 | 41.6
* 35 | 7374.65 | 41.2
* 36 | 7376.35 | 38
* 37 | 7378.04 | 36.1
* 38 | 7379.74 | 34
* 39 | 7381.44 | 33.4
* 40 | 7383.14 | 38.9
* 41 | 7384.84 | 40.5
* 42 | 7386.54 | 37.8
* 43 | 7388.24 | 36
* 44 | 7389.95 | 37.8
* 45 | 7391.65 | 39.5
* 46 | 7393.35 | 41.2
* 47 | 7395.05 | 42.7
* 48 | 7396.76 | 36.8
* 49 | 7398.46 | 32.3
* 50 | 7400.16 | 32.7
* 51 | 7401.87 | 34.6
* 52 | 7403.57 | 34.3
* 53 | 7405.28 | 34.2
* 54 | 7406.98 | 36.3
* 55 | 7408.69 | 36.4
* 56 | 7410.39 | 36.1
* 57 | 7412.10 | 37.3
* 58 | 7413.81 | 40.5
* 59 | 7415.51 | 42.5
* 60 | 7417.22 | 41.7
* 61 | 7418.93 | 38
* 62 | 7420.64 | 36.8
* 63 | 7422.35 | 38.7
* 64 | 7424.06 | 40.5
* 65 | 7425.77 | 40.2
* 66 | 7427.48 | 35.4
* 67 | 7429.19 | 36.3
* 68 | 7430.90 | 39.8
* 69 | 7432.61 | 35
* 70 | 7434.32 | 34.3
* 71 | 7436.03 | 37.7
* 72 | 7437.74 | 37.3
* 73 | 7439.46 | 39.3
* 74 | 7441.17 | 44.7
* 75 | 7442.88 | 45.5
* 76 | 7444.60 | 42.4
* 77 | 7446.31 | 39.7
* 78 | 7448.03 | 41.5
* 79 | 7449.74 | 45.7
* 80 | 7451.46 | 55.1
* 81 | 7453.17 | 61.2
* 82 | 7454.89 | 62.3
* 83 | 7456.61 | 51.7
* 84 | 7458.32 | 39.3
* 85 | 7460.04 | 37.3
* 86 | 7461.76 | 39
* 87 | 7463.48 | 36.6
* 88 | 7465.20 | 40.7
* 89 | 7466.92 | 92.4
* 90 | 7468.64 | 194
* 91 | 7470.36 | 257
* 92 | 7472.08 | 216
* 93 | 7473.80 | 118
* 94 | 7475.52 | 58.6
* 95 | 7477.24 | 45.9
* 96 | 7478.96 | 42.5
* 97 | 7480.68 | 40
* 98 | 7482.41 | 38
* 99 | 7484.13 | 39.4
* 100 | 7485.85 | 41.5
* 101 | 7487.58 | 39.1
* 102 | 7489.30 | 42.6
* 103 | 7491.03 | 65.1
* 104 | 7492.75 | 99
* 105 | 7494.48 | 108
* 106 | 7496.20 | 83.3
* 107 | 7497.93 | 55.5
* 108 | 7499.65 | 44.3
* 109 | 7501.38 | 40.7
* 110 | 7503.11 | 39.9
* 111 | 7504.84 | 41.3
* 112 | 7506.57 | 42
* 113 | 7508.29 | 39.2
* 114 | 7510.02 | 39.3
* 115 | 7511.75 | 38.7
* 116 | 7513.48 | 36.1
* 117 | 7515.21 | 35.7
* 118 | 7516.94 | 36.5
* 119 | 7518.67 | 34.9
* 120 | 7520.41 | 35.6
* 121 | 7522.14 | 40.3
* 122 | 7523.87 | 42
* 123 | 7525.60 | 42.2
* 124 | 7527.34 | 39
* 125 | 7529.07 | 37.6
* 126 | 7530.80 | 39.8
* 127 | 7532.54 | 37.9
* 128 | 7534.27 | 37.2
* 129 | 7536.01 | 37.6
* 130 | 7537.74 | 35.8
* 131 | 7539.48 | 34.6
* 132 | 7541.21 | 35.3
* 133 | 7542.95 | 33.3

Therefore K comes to 1.24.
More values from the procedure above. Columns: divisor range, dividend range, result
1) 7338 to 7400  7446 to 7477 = 2.15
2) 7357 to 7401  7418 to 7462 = 1.11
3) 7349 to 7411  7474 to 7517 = 1.34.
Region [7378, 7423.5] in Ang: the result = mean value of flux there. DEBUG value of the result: 37.3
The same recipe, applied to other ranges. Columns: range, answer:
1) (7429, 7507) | 61.8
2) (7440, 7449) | 42.7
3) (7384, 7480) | 52.7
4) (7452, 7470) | 70.6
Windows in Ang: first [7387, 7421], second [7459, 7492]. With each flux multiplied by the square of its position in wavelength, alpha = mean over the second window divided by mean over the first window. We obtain 2.12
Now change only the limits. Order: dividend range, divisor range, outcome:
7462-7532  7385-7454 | 1.60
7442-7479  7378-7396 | 2.05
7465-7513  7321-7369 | 1.97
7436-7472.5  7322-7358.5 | 1.86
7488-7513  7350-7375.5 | 1.45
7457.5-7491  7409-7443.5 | 1.99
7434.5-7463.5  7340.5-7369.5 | 1.17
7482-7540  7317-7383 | 1.24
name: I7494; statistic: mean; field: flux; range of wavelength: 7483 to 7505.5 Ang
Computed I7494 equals 56.8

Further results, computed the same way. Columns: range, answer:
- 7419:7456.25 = 42.4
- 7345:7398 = 39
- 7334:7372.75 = 39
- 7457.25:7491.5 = 76.1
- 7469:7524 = 63.2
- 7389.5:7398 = 39.4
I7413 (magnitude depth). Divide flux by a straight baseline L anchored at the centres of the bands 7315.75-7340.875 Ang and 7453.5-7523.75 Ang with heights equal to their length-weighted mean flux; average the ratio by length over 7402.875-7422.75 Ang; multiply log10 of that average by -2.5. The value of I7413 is 0.32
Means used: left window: 37.1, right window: 62.9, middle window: 37.7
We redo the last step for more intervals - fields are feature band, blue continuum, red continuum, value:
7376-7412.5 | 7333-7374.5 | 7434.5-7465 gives 0.129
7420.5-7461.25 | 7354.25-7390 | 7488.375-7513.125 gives 0.118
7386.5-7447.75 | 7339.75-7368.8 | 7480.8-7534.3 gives 0.100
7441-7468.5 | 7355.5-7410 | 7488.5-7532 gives -0.202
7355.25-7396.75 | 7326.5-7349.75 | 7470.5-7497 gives 0.257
